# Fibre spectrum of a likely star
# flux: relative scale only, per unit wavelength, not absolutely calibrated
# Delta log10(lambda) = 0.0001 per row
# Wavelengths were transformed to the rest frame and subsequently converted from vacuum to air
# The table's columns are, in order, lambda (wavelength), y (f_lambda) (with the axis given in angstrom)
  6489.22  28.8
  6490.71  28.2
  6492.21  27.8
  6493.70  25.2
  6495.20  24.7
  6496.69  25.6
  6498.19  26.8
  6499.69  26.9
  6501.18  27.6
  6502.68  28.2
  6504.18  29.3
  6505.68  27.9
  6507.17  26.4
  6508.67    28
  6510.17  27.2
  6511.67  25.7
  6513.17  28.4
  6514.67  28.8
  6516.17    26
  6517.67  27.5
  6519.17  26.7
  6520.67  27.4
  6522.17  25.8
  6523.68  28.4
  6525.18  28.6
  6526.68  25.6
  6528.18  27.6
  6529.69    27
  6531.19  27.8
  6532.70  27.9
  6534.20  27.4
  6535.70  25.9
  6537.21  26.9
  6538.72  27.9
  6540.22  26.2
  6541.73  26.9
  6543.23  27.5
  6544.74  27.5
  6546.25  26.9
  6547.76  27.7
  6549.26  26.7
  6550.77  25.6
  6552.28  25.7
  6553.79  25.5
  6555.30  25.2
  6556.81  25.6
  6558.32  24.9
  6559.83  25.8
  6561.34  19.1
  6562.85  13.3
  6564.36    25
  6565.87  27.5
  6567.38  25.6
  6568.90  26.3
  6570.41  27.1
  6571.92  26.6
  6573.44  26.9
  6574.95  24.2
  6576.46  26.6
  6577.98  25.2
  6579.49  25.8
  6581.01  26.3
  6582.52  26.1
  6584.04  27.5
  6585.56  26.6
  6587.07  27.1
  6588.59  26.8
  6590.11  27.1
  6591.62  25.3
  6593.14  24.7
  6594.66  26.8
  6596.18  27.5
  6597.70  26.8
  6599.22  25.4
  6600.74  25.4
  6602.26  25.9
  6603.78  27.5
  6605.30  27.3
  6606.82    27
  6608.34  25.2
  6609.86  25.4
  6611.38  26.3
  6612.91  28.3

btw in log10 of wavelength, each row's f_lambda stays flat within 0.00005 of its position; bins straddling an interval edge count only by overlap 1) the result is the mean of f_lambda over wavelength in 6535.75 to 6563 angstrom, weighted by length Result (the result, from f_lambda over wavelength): 25.5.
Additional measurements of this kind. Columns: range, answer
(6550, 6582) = 25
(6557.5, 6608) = 25.7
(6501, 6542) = 27.3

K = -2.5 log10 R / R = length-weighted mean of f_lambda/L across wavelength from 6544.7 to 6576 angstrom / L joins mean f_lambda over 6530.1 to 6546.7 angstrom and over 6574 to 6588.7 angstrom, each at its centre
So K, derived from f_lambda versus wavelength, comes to 0.06 mag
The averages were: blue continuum 27.2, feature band 25.1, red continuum 26.2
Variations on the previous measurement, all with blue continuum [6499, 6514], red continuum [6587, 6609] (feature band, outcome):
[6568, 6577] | 0.02 mag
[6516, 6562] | 0.03 mag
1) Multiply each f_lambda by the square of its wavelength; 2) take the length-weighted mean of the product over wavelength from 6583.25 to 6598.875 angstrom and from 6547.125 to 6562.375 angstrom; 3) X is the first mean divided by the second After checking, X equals 1.08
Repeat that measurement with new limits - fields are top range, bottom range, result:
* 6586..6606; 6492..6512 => 1.01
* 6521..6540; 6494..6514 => 1.01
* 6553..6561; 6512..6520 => 0.93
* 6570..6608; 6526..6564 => 1.04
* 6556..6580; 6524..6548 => 0.92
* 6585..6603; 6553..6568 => 1.12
